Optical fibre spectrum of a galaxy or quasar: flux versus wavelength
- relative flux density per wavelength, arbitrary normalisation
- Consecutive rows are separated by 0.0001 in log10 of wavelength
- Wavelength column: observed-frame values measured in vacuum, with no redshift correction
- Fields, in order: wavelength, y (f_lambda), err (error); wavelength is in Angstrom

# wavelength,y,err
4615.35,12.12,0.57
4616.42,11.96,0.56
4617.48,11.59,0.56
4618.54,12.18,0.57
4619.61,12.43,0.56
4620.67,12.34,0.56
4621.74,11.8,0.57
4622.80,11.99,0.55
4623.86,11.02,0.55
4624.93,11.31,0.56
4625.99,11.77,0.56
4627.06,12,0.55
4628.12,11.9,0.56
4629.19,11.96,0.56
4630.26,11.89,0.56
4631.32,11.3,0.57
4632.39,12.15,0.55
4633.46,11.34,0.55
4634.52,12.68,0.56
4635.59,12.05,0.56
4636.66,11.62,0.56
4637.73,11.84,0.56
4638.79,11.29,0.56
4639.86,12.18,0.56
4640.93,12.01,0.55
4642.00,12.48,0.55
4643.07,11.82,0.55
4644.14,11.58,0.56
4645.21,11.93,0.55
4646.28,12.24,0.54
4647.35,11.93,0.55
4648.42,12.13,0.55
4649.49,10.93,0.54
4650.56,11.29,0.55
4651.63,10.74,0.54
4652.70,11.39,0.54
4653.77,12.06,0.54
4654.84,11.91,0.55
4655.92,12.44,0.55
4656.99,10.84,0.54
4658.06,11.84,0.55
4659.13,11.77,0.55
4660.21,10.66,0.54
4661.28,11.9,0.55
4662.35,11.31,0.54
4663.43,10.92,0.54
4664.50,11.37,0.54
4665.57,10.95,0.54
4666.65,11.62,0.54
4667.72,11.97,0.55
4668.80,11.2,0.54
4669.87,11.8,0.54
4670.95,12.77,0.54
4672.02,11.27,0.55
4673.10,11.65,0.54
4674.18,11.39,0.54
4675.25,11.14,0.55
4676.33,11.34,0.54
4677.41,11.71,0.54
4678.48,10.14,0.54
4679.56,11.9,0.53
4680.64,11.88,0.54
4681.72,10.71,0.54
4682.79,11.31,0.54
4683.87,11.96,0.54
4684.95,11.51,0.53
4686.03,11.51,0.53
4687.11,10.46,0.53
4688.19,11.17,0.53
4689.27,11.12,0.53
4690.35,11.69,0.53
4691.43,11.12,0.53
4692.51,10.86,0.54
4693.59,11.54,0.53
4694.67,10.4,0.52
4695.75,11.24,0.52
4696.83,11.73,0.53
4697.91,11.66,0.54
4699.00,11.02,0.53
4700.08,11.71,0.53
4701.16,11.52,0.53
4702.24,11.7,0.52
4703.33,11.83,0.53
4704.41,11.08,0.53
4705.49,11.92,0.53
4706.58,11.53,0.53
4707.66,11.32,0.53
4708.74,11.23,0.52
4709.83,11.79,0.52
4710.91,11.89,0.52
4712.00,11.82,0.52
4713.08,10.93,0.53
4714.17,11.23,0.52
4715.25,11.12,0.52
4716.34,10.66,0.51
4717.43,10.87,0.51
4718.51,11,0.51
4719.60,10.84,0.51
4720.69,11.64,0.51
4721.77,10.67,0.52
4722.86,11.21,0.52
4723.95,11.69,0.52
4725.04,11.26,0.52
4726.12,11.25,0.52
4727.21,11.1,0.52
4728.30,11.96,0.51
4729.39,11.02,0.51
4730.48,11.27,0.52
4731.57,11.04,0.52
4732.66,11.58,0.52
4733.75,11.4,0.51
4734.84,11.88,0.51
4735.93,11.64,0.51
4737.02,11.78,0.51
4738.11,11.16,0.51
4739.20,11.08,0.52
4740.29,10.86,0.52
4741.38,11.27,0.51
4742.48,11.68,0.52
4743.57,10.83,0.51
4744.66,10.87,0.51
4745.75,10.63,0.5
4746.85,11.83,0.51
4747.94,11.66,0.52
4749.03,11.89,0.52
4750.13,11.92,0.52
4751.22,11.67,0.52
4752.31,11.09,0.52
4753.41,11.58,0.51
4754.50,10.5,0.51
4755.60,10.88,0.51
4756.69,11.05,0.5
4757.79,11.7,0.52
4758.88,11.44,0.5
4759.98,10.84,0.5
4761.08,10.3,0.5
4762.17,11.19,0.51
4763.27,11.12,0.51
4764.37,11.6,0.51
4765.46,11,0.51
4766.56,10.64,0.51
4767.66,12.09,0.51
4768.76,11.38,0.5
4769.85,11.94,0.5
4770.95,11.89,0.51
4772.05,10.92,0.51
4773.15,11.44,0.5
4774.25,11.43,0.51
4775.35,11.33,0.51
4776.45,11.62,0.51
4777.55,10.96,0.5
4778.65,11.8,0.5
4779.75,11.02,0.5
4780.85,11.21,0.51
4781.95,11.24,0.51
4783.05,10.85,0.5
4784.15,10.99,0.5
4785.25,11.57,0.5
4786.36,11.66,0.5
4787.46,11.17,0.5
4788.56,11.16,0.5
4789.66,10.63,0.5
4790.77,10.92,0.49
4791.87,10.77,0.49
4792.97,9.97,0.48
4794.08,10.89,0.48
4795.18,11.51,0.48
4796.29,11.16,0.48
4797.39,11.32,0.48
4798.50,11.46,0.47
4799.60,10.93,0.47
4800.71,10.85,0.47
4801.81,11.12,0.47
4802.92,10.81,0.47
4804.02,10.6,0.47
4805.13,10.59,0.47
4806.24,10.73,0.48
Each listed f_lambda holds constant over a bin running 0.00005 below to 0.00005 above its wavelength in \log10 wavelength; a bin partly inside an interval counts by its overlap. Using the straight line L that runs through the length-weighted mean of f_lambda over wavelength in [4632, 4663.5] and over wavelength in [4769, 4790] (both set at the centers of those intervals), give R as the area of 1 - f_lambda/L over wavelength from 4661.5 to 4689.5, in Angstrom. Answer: 0.6 Angstrom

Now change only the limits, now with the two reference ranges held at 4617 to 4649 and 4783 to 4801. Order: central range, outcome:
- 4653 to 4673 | 0.25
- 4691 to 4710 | 0.23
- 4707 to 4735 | 0.34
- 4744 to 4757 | -0.03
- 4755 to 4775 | -0.13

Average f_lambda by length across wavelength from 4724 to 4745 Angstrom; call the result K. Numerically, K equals 11.3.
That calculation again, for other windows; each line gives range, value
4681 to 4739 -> 11.3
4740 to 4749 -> 11.3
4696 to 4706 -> 11.6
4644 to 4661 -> 11.6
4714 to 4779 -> 11.3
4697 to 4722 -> 11.4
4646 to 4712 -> 11.5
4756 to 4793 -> 11.2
